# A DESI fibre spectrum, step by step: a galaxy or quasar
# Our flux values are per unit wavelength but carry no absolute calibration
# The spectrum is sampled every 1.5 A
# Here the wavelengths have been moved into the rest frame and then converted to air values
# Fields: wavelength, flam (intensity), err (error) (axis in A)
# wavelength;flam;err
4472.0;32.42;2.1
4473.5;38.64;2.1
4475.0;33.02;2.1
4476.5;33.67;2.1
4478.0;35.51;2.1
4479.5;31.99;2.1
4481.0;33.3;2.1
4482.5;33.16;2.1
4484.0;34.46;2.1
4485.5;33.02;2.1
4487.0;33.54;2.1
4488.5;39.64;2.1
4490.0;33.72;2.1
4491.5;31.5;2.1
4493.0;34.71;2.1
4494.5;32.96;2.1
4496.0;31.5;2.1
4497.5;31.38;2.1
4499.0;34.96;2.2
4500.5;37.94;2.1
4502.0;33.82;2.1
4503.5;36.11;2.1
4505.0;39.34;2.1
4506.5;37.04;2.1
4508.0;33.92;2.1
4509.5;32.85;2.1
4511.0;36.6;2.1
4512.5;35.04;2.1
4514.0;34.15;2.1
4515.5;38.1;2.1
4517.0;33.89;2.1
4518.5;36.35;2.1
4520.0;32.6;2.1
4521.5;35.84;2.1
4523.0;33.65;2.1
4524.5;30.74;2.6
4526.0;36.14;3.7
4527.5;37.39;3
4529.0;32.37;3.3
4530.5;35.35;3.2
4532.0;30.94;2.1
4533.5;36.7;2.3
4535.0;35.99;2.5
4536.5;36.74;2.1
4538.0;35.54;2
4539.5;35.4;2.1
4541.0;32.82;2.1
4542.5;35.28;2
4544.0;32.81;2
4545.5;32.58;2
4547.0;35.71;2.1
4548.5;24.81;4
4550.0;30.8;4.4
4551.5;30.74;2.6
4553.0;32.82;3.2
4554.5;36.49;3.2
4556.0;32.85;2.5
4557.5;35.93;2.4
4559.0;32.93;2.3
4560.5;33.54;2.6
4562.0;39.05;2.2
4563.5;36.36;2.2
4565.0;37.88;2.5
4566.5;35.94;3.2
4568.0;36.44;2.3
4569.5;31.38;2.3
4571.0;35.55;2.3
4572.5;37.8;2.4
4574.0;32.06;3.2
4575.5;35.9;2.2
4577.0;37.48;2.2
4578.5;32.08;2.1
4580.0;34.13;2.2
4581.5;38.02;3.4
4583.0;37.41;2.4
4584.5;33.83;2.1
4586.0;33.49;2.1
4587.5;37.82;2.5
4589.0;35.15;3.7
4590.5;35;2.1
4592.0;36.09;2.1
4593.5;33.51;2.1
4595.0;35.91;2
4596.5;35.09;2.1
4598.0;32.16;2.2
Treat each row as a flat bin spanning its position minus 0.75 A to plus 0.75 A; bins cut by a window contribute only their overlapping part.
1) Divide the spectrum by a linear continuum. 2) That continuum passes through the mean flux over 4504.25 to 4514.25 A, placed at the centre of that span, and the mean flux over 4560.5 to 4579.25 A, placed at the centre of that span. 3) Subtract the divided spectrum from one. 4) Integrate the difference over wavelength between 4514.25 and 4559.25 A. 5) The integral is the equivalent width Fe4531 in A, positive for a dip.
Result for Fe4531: 2.0 A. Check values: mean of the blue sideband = 35.6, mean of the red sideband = 35.6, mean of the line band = 34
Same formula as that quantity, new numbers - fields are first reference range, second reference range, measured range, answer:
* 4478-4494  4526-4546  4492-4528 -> -0.55 A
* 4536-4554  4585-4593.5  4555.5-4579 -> -0.76 A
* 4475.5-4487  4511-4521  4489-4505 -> 0.04 A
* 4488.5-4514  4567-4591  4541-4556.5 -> 1.12 A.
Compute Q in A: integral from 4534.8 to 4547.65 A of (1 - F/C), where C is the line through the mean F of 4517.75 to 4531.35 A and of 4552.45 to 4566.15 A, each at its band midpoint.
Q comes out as 0.1 A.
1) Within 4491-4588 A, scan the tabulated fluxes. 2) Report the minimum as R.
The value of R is 24.81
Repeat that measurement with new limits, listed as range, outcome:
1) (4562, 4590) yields 31.38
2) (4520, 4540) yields 30.74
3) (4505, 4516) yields 32.85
